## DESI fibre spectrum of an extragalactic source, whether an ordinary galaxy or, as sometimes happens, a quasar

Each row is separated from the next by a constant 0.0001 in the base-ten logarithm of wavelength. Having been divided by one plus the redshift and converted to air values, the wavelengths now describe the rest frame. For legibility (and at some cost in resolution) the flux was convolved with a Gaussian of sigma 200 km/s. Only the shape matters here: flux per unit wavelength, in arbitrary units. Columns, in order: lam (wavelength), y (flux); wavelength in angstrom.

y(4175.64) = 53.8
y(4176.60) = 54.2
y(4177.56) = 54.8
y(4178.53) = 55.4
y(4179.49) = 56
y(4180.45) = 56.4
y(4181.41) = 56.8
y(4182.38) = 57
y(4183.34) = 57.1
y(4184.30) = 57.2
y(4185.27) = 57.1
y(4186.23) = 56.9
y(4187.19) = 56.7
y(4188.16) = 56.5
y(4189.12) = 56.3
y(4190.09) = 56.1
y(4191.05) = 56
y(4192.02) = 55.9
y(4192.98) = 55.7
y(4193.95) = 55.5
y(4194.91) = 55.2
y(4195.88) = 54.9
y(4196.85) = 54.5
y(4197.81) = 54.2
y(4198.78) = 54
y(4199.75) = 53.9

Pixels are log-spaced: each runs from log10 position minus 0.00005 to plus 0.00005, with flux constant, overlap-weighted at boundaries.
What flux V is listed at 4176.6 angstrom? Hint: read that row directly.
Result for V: 54.2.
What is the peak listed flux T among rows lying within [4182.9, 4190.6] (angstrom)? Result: 57.2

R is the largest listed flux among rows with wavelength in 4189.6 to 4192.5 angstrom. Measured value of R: 56.1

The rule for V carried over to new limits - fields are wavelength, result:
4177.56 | 54.8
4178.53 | 55.4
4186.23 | 56.9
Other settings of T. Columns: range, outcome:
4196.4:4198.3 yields 54.5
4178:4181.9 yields 56.8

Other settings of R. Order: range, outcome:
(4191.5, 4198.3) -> 55.9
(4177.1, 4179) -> 55.4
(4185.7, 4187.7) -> 56.9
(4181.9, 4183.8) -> 57.1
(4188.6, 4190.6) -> 56.3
